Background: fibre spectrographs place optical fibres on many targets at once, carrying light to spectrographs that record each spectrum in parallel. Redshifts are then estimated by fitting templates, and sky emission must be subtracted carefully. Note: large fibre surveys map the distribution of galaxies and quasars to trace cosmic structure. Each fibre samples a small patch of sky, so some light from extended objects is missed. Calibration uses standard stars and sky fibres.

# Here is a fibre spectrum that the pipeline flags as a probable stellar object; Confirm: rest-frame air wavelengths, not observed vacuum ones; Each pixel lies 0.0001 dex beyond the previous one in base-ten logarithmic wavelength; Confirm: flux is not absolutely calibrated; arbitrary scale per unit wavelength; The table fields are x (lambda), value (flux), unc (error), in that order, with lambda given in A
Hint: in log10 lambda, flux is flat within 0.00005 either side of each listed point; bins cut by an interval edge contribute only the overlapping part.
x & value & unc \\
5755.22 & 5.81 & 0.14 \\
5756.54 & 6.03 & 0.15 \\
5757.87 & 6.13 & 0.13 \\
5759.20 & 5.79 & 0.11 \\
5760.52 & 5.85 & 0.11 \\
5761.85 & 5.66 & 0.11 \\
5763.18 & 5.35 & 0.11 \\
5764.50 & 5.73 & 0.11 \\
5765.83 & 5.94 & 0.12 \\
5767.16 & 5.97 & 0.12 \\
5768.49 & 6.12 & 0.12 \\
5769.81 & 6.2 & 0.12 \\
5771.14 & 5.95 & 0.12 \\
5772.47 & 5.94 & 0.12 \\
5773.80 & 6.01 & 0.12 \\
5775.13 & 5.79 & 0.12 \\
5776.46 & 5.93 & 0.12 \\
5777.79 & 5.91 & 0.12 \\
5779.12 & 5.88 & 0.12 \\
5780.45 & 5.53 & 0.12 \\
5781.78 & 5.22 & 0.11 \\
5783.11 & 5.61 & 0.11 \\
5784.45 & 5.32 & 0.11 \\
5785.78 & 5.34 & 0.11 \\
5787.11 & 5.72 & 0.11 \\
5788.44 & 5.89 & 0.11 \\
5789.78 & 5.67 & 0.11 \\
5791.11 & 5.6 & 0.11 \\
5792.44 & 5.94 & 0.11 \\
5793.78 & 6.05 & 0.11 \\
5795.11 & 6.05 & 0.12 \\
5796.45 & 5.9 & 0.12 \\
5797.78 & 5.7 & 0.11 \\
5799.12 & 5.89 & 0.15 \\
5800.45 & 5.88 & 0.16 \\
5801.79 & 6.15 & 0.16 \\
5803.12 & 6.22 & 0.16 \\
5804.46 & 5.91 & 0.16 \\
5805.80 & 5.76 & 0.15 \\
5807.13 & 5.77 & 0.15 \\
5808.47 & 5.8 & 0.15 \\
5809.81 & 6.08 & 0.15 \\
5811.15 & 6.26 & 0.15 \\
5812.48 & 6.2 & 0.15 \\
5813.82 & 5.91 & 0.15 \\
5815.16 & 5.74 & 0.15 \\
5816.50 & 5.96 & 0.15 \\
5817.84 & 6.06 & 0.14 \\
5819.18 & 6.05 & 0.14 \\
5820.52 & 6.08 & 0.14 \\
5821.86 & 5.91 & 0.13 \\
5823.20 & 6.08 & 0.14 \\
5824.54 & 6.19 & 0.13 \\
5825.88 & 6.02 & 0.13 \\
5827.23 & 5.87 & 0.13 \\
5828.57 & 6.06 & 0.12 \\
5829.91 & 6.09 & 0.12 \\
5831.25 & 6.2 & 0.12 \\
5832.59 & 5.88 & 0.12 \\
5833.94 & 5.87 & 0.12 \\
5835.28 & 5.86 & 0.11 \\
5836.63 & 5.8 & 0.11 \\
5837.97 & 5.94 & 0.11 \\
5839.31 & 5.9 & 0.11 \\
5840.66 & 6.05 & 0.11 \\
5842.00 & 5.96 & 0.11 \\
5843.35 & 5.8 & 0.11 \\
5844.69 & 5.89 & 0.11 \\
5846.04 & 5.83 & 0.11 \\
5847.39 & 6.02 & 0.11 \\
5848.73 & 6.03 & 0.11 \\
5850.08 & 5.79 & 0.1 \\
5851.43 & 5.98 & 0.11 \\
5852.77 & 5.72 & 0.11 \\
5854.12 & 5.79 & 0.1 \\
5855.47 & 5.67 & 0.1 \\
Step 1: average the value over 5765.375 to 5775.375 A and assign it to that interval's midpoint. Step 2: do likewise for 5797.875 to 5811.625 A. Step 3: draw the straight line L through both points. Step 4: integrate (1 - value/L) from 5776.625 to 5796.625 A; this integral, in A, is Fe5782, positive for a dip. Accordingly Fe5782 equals 0.9 A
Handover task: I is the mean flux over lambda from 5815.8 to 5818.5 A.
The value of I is 6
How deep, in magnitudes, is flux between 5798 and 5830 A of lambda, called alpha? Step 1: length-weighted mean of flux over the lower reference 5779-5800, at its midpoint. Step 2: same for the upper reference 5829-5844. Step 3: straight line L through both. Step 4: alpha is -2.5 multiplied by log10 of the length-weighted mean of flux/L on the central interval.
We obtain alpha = -0.030 mag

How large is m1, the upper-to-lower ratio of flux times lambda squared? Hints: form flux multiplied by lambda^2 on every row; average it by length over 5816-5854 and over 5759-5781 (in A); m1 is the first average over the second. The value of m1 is 1.04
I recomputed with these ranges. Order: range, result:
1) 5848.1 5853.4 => 5.88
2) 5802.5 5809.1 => 5.89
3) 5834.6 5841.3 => 5.91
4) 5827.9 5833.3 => 6.06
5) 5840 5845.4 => 5.93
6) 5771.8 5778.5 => 5.91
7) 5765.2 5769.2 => 6.02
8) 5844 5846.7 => 5.86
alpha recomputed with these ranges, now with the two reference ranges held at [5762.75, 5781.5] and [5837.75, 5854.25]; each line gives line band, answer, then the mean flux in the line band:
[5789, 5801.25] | 0.01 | 5.85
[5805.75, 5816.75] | -0.01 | 5.95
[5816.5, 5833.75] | -0.03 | 6.03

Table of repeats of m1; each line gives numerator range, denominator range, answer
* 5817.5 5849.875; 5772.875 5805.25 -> 1.05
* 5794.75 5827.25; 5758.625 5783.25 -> 1.04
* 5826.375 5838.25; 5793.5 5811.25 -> 1.01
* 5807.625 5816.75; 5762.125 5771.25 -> 1.03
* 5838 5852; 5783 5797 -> 1.05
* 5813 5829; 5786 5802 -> 1.03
